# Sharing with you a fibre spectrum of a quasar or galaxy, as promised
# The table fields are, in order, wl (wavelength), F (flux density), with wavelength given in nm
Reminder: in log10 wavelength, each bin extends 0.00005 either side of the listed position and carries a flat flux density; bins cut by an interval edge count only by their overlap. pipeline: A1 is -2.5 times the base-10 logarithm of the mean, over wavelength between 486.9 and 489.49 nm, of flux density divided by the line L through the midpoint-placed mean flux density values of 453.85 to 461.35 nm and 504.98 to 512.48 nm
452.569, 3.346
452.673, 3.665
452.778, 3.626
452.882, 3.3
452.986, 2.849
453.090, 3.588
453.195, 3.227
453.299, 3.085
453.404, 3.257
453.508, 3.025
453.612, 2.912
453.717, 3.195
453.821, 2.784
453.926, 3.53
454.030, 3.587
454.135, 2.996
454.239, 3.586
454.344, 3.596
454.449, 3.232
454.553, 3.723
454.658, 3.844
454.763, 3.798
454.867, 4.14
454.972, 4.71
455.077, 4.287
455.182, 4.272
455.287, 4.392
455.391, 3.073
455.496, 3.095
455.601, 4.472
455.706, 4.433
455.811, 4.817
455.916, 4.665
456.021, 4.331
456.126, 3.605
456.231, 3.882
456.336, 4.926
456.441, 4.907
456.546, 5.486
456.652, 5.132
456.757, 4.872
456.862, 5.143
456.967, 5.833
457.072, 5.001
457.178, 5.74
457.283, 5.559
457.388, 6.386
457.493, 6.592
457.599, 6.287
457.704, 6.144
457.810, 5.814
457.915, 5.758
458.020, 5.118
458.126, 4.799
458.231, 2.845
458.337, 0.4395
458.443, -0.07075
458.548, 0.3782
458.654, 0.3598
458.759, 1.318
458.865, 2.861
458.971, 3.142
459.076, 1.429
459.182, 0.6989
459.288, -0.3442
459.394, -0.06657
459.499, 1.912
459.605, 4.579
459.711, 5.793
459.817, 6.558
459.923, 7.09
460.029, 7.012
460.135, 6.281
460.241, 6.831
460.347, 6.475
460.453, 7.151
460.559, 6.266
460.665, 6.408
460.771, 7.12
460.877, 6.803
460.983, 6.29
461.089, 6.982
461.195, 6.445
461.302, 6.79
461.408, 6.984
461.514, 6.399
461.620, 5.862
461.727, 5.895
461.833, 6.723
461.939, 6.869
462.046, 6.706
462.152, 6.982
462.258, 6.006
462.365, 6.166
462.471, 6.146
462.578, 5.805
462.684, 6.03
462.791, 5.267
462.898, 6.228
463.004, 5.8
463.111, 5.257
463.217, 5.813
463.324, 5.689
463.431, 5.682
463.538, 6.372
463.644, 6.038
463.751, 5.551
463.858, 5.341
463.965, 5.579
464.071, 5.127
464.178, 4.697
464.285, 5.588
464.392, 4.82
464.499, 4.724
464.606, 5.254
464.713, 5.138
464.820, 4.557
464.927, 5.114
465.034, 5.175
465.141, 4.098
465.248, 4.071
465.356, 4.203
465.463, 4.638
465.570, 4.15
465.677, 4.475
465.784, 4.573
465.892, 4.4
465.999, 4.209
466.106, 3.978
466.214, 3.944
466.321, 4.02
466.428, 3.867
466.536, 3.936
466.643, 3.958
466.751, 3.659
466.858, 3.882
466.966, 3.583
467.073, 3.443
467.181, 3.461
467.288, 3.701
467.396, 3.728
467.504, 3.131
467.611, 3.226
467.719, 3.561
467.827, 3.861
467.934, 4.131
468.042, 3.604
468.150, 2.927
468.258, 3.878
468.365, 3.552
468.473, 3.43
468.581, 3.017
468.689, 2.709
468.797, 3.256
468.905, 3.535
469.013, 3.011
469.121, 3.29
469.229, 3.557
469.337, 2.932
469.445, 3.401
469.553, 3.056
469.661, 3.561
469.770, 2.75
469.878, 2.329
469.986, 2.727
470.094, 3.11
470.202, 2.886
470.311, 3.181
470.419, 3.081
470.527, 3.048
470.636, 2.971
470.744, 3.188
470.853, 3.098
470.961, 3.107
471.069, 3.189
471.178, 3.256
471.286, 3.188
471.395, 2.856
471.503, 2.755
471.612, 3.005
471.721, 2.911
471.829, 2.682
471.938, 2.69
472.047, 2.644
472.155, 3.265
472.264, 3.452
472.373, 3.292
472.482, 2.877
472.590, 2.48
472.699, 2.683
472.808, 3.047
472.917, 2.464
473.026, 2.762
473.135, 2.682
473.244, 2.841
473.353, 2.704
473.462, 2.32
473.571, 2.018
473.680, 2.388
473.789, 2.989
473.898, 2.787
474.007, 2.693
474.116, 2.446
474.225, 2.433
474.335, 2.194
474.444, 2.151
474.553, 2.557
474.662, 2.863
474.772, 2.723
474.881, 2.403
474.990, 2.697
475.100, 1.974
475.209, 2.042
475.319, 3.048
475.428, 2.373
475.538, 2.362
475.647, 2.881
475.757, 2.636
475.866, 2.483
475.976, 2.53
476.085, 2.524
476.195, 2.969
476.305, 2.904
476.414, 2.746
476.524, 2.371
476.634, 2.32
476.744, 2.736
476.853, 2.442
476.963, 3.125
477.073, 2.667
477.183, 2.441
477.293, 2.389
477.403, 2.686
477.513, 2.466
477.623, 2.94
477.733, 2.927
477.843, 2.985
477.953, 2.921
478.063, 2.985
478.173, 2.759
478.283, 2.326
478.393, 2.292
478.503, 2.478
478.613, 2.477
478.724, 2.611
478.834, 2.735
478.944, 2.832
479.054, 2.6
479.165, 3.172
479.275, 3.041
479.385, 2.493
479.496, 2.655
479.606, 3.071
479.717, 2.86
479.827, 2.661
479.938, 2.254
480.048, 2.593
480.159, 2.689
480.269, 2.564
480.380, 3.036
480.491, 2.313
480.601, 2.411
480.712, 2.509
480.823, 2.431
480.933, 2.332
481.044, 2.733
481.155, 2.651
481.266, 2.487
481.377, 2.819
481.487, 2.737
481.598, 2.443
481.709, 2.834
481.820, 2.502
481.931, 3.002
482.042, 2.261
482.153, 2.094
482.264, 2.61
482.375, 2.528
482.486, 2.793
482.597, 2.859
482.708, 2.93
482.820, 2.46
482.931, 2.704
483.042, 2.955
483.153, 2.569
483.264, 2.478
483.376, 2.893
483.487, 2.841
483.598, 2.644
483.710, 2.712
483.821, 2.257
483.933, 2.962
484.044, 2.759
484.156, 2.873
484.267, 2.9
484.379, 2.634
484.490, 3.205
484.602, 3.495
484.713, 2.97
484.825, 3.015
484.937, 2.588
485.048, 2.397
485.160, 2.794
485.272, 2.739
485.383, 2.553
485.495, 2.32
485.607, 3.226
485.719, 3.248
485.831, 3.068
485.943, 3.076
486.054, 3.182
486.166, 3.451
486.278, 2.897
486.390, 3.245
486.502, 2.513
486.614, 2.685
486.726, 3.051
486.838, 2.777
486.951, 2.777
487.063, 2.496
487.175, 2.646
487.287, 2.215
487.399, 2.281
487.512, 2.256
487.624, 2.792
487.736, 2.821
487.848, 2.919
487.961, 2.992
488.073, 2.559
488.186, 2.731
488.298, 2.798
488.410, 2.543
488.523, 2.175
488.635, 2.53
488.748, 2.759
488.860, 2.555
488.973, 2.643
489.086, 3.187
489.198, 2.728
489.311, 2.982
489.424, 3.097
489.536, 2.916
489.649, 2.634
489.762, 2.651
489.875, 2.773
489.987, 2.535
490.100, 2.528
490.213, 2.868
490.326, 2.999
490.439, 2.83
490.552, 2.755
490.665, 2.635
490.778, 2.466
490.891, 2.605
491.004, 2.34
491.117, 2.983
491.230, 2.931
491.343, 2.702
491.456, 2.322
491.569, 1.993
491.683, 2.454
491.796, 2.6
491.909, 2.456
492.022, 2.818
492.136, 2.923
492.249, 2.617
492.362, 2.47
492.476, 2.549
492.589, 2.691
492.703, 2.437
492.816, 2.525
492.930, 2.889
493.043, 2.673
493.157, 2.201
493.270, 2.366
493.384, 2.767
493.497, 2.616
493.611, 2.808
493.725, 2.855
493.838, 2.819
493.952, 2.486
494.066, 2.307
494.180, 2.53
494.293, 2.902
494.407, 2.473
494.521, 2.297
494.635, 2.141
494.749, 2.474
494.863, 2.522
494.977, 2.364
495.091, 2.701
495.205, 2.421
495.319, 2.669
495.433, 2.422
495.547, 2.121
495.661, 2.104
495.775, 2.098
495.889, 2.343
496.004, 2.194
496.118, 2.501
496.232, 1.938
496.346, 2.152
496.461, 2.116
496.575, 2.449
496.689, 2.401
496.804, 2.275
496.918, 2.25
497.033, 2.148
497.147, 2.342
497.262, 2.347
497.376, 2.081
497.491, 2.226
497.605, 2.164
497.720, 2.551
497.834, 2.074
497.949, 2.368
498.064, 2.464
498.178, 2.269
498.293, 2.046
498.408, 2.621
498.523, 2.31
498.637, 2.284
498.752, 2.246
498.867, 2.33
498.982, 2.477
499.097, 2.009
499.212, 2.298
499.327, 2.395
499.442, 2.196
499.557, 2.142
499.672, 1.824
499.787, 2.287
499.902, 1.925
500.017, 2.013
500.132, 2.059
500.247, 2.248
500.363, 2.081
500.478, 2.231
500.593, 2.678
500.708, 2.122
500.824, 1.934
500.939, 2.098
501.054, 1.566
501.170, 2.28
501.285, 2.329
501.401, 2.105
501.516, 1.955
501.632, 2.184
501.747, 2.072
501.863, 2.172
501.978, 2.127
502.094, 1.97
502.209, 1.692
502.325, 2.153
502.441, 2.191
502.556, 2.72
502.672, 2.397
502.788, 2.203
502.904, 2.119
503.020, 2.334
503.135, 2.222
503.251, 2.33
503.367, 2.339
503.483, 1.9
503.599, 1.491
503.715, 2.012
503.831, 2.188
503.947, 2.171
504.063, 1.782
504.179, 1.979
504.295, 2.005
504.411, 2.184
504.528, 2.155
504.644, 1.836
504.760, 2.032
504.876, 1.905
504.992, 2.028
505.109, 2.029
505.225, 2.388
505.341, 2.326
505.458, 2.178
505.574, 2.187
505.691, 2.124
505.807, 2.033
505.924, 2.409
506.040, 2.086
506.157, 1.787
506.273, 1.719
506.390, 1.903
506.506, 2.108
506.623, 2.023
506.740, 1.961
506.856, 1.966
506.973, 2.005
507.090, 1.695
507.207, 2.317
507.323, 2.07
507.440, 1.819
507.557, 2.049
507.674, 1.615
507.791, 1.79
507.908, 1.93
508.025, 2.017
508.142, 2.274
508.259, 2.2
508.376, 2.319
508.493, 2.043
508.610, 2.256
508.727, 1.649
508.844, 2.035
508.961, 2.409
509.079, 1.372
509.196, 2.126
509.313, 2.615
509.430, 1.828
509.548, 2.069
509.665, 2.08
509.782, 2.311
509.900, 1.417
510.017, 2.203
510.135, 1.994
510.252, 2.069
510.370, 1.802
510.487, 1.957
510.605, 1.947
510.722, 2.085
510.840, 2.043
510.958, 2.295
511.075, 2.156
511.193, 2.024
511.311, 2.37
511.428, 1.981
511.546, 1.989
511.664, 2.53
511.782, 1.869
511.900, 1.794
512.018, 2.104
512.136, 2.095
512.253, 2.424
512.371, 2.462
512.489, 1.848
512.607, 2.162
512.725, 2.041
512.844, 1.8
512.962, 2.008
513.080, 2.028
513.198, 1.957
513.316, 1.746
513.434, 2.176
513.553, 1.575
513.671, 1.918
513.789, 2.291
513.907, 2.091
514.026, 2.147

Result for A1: 0.13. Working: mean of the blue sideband 4.44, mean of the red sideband 2.06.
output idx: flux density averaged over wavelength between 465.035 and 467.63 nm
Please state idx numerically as 3.96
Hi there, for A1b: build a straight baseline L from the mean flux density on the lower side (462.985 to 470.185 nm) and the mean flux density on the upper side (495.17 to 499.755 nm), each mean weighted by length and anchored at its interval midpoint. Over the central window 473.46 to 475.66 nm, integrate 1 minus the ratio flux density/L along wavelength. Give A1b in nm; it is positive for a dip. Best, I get 0.69 nm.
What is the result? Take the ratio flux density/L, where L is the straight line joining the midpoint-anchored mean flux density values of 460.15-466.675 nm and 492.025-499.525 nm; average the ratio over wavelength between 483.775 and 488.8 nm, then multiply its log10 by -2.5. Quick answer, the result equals 0.192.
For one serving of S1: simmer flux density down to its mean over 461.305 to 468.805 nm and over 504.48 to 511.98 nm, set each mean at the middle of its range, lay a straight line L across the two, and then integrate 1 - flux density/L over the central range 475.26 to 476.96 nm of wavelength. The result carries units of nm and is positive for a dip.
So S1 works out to 0.60 nm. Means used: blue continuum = 4.78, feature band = 2.64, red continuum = 2.04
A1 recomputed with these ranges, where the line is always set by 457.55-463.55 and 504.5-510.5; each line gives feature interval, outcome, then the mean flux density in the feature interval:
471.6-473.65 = 0.47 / 2.77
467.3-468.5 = 0.27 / 3.56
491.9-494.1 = 0.13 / 2.62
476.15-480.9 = 0.41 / 2.67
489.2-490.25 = 0.15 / 2.77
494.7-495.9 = 0.18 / 2.39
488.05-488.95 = 0.25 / 2.58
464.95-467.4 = 0.16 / 4.07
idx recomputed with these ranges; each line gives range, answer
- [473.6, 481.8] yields 2.62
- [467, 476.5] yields 2.93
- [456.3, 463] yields 5.08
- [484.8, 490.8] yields 2.76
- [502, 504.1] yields 2.13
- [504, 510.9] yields 2.03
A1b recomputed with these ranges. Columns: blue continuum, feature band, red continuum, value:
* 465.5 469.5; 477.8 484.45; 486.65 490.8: 0.813 nm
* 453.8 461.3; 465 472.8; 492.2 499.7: 0.833 nm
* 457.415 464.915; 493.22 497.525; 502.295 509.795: 0.618 nm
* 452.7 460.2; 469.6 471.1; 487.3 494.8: 0.167 nm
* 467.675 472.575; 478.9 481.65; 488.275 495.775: 0.226 nm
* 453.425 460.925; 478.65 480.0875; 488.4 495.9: 0.206 nm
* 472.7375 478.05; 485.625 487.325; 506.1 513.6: -0.339 nm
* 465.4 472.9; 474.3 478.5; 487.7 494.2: 0.702 nm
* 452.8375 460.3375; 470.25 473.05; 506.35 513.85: 0.366 nm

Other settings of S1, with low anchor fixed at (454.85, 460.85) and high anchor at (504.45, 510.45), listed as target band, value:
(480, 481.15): 0.26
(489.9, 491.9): 0.14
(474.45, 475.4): 0.28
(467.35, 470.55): 0.52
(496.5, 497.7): 0.12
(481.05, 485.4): 0.64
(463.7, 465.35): -0.36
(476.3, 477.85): 0.37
